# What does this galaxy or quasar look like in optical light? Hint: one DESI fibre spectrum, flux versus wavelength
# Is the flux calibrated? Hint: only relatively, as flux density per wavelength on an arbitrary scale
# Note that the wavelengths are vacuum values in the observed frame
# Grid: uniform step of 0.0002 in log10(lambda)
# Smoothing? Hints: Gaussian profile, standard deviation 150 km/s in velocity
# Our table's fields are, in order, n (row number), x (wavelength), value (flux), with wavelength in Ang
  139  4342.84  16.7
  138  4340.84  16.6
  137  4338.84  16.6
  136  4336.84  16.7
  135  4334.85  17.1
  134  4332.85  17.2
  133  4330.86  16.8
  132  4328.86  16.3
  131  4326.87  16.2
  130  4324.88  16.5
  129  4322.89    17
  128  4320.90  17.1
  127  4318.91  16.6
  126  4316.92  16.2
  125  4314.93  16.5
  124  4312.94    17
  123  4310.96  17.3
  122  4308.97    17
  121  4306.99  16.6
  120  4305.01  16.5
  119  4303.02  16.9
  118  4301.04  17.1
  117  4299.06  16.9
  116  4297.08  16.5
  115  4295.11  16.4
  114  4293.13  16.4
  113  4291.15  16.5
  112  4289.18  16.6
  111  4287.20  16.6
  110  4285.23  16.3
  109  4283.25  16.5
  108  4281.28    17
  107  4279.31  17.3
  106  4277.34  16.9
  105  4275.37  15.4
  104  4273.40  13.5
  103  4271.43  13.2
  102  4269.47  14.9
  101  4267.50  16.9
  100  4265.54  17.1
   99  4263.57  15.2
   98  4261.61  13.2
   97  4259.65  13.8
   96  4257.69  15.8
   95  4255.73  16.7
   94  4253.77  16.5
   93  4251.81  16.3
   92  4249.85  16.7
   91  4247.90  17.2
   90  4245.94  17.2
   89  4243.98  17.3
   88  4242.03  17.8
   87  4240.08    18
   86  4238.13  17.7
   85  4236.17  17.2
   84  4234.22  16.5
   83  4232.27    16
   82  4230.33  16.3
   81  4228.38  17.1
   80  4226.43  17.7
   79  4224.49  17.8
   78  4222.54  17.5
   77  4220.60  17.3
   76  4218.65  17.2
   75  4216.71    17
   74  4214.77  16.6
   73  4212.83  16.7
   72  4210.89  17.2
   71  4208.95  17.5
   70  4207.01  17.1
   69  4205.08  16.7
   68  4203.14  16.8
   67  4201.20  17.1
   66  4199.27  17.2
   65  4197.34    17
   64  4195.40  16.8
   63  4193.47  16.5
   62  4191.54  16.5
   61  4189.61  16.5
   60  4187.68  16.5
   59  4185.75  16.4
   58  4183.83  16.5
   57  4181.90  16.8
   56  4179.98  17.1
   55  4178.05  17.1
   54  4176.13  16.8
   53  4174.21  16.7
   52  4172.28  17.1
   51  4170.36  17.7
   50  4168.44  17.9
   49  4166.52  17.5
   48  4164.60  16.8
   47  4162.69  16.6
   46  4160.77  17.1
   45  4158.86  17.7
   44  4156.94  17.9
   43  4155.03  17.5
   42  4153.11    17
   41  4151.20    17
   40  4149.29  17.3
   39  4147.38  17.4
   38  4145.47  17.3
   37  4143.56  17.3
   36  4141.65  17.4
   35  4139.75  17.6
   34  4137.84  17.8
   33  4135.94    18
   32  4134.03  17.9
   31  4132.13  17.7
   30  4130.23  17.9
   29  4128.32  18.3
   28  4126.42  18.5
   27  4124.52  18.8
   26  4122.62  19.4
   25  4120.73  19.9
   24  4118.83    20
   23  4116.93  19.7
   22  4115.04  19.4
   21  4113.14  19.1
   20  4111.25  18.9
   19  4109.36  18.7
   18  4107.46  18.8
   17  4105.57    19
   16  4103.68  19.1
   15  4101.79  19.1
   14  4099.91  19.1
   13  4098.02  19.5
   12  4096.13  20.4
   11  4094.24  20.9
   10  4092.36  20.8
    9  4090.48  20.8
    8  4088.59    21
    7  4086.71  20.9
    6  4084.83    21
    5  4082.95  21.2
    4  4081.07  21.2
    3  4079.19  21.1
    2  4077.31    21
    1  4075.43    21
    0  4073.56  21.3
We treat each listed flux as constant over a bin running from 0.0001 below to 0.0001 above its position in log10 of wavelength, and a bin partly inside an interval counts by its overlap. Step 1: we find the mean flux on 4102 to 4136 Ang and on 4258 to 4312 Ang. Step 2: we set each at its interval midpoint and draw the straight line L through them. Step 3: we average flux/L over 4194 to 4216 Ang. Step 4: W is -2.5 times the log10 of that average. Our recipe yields 0.029 mag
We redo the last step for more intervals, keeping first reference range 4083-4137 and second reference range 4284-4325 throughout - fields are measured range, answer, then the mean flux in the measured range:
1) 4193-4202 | 0.077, 16.9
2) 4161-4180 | 0.087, 17.1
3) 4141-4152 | 0.097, 17.3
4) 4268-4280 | 0.128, 15.2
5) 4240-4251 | 0.013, 17.3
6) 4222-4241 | 0.034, 17.2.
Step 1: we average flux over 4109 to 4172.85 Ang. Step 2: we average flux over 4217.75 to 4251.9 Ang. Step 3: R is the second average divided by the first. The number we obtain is 0.95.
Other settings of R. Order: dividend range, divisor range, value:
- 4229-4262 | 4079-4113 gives 0.83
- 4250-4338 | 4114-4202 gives 0.93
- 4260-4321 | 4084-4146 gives 0.85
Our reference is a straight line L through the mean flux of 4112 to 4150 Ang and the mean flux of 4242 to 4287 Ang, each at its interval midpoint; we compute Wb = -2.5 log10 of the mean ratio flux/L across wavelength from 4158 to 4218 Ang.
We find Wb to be 0.024 mag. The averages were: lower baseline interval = 18.3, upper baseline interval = 16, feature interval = 17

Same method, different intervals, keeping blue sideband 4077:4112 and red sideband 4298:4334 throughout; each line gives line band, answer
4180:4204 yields 0.117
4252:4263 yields 0.156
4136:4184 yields 0.111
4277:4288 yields 0.032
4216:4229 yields 0.048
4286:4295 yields 0.041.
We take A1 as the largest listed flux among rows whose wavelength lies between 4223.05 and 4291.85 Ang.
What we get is 18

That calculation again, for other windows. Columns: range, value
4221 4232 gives 17.8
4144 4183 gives 17.9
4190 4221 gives 17.5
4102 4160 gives 20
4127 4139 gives 18.3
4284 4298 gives 16.6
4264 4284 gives 17.3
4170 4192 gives 17.7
